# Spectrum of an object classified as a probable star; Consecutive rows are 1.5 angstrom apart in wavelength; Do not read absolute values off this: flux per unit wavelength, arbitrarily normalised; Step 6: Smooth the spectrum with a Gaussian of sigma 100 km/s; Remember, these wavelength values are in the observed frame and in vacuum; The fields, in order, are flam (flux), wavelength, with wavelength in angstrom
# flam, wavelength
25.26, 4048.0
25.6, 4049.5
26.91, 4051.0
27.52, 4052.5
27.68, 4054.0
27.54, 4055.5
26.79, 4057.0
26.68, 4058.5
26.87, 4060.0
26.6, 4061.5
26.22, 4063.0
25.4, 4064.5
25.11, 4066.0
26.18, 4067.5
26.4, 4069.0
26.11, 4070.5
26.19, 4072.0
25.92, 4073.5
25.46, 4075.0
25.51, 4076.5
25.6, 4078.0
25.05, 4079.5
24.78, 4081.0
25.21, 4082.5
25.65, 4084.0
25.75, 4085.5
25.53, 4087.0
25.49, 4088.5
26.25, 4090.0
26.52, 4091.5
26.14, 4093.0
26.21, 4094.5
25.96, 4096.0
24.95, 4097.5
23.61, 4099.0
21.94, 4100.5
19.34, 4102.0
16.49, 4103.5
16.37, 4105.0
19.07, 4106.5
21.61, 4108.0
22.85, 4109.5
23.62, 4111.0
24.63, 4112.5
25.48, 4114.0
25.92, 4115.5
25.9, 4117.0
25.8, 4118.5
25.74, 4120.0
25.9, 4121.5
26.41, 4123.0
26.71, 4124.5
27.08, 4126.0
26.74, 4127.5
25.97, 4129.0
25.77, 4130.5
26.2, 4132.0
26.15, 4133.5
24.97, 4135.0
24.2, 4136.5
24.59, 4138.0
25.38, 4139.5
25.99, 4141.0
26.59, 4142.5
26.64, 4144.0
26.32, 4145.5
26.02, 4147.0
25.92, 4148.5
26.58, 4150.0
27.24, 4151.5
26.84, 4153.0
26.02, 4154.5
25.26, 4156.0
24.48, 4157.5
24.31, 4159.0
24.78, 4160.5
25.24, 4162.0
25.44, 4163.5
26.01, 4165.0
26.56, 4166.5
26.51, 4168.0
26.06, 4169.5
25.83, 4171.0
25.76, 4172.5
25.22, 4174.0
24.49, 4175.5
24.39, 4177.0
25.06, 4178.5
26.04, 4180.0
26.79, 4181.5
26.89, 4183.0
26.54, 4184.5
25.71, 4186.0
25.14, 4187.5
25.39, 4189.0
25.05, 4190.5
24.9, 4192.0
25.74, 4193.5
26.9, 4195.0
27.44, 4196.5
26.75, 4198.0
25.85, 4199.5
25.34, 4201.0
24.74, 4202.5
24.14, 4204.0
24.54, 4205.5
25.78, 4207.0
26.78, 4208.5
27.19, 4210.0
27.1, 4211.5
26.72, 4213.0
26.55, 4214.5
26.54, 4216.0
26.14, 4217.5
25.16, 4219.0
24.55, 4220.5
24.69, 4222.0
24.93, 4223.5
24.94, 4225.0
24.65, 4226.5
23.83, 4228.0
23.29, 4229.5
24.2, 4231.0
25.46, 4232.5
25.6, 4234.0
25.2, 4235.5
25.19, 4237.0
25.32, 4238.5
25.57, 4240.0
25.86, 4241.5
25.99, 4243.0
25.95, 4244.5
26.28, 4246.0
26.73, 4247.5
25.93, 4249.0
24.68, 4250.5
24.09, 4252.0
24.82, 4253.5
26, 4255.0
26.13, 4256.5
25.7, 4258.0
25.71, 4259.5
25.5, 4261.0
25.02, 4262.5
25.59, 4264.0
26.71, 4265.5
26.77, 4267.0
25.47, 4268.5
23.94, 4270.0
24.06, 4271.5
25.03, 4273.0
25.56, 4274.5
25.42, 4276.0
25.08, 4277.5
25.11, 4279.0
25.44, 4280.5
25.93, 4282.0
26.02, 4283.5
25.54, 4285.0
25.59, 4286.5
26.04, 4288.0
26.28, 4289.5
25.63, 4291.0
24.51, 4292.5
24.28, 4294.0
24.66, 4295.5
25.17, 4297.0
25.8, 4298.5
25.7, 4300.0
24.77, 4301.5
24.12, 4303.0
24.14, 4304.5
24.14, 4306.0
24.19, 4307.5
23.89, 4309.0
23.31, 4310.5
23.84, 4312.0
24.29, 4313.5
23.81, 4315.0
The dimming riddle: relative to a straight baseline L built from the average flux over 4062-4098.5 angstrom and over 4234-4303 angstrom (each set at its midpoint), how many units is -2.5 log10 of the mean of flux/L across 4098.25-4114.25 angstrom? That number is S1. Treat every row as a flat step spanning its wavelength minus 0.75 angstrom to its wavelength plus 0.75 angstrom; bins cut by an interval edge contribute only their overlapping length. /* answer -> 0.207 mag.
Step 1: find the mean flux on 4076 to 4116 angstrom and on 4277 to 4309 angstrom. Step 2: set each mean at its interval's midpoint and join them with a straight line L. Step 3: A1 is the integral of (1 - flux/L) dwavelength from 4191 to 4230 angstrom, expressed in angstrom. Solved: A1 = -1.6 angstrom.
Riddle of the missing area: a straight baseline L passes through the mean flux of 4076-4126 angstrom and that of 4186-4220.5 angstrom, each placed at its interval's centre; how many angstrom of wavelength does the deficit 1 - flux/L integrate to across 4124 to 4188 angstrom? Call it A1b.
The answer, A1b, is -1.7 angstrom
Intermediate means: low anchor 24.3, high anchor 25.9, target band 25.8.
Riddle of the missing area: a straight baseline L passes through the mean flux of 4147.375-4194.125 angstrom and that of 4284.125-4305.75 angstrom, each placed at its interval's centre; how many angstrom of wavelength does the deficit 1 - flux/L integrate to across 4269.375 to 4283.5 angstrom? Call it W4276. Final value 0.1 angstrom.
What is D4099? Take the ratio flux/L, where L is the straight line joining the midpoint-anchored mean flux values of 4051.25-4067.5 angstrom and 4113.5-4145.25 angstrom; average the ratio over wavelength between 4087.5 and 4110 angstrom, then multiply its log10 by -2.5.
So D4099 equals 0.149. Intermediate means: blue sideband 26.6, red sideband 25.9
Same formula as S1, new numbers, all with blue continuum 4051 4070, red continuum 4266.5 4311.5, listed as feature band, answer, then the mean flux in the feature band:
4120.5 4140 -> 0.011 mag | 25.9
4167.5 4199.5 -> -0.003 mag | 25.8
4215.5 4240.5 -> 0.020 mag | 25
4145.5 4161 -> 0.007 mag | 25.8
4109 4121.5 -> 0.048 mag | 25.1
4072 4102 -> 0.050 mag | 25.2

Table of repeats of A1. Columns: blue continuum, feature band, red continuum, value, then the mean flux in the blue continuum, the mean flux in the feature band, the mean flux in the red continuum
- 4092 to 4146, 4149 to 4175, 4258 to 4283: -1.0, 24.5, 25.8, 25.4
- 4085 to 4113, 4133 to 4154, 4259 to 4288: -1.9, 23.2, 26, 25.5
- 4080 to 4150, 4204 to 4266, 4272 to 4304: -0.9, 24.8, 25.5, 25.3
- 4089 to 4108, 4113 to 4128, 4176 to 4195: -1.7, 22.7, 26.1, 25.7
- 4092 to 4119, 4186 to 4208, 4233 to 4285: -0.9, 23.1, 25.6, 25.5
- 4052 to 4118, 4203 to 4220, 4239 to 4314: -0.6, 24.9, 26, 25.2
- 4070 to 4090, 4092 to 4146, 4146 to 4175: 2.4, 25.6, 24.5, 25.8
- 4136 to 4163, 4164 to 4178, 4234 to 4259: 0.0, 25.7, 25.6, 25.6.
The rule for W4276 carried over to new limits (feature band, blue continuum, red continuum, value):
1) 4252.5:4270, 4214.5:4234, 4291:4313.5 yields -0.7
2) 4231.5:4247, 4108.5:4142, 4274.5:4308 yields -0.2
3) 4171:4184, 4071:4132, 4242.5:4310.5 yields -0.4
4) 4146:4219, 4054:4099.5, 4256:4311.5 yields -0.9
